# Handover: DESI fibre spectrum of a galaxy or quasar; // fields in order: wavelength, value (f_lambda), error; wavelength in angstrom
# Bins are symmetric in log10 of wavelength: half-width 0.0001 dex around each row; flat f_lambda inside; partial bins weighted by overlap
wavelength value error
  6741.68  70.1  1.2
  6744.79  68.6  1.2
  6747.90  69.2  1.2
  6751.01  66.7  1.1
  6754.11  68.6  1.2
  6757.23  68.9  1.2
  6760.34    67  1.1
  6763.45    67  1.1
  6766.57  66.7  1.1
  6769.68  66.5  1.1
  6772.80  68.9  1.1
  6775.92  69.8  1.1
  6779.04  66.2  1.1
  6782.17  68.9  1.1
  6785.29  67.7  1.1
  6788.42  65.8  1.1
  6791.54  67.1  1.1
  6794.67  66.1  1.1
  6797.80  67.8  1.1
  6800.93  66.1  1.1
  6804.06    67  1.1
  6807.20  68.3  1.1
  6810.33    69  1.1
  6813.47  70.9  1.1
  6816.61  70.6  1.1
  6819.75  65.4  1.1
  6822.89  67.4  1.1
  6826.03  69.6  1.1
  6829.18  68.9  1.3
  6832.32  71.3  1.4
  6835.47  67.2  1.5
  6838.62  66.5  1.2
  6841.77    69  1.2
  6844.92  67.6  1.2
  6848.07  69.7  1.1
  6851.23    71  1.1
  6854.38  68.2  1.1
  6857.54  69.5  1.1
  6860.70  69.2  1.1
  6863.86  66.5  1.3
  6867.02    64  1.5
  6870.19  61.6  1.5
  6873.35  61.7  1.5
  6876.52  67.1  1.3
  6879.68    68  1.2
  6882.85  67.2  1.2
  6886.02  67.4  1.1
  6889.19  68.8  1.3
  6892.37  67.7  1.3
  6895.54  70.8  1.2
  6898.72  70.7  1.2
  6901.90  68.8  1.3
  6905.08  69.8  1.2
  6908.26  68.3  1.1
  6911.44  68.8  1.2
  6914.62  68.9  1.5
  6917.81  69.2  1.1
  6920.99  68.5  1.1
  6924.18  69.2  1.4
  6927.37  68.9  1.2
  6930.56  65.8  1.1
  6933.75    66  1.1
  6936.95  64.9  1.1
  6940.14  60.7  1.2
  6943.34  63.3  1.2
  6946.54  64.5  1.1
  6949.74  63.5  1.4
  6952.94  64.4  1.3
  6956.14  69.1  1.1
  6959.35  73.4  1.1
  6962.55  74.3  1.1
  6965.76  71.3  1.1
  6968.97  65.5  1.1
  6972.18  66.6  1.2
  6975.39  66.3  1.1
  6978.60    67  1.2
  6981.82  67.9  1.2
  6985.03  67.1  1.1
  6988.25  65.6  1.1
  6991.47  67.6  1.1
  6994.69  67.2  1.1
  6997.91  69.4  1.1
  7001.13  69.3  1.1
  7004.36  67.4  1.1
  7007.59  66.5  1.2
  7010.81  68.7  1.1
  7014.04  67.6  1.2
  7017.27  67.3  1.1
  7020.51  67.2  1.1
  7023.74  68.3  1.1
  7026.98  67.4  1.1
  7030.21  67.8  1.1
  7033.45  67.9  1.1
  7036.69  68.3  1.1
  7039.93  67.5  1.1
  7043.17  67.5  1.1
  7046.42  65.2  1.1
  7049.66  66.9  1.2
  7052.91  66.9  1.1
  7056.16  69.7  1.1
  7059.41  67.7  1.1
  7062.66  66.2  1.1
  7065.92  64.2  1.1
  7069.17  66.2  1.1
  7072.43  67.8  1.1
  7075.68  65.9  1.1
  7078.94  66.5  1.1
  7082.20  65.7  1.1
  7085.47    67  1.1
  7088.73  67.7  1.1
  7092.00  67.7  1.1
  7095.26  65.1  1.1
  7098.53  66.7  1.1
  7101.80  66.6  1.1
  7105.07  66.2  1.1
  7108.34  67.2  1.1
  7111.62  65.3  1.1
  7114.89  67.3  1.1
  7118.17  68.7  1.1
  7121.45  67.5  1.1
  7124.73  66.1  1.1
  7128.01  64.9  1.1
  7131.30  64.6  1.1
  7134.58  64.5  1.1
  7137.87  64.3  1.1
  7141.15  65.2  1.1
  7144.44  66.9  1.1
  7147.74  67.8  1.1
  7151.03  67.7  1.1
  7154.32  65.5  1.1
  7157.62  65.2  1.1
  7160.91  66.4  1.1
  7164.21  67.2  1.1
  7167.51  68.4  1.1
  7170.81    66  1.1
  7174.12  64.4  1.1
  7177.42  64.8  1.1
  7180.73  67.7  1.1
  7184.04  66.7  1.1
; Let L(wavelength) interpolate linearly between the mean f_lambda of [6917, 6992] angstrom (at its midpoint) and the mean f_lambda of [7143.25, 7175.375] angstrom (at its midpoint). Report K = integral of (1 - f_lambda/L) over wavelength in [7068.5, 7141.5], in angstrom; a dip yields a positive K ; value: 0.4 angstrom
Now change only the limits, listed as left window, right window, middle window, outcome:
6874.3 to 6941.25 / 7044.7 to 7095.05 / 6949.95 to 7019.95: -0.7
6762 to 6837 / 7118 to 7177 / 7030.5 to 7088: -0.3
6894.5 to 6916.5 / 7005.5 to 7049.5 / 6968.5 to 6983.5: 0.3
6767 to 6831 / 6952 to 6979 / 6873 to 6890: 0.3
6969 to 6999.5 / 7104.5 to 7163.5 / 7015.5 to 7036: -0.3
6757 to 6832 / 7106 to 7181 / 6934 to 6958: 0.9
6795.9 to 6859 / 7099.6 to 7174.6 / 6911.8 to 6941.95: 0.4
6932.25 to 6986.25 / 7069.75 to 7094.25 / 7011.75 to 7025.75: -0.2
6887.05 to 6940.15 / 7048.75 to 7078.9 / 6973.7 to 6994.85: 0.2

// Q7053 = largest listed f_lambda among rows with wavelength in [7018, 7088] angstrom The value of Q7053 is 69.7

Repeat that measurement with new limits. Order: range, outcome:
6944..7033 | 74.3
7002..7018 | 68.7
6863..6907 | 70.8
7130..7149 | 67.8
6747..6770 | 69.2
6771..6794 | 69.8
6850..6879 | 71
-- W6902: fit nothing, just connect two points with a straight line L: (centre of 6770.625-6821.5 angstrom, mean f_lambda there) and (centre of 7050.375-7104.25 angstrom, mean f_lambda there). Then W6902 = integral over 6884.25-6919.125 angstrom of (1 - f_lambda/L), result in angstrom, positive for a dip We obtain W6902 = -0.8 angstrom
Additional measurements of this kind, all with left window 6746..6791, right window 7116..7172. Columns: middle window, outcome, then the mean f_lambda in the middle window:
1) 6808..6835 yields -0.6 angstrom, 69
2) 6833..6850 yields -0.2 angstrom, 68.2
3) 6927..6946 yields 0.7 angstrom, 64.6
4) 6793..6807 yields 0.1 angstrom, 66.9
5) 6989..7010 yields -0.3 angstrom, 67.8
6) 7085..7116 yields -0.1 angstrom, 66.7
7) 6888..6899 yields -0.4 angstrom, 69.3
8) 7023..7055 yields -0.3 angstrom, 67.4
